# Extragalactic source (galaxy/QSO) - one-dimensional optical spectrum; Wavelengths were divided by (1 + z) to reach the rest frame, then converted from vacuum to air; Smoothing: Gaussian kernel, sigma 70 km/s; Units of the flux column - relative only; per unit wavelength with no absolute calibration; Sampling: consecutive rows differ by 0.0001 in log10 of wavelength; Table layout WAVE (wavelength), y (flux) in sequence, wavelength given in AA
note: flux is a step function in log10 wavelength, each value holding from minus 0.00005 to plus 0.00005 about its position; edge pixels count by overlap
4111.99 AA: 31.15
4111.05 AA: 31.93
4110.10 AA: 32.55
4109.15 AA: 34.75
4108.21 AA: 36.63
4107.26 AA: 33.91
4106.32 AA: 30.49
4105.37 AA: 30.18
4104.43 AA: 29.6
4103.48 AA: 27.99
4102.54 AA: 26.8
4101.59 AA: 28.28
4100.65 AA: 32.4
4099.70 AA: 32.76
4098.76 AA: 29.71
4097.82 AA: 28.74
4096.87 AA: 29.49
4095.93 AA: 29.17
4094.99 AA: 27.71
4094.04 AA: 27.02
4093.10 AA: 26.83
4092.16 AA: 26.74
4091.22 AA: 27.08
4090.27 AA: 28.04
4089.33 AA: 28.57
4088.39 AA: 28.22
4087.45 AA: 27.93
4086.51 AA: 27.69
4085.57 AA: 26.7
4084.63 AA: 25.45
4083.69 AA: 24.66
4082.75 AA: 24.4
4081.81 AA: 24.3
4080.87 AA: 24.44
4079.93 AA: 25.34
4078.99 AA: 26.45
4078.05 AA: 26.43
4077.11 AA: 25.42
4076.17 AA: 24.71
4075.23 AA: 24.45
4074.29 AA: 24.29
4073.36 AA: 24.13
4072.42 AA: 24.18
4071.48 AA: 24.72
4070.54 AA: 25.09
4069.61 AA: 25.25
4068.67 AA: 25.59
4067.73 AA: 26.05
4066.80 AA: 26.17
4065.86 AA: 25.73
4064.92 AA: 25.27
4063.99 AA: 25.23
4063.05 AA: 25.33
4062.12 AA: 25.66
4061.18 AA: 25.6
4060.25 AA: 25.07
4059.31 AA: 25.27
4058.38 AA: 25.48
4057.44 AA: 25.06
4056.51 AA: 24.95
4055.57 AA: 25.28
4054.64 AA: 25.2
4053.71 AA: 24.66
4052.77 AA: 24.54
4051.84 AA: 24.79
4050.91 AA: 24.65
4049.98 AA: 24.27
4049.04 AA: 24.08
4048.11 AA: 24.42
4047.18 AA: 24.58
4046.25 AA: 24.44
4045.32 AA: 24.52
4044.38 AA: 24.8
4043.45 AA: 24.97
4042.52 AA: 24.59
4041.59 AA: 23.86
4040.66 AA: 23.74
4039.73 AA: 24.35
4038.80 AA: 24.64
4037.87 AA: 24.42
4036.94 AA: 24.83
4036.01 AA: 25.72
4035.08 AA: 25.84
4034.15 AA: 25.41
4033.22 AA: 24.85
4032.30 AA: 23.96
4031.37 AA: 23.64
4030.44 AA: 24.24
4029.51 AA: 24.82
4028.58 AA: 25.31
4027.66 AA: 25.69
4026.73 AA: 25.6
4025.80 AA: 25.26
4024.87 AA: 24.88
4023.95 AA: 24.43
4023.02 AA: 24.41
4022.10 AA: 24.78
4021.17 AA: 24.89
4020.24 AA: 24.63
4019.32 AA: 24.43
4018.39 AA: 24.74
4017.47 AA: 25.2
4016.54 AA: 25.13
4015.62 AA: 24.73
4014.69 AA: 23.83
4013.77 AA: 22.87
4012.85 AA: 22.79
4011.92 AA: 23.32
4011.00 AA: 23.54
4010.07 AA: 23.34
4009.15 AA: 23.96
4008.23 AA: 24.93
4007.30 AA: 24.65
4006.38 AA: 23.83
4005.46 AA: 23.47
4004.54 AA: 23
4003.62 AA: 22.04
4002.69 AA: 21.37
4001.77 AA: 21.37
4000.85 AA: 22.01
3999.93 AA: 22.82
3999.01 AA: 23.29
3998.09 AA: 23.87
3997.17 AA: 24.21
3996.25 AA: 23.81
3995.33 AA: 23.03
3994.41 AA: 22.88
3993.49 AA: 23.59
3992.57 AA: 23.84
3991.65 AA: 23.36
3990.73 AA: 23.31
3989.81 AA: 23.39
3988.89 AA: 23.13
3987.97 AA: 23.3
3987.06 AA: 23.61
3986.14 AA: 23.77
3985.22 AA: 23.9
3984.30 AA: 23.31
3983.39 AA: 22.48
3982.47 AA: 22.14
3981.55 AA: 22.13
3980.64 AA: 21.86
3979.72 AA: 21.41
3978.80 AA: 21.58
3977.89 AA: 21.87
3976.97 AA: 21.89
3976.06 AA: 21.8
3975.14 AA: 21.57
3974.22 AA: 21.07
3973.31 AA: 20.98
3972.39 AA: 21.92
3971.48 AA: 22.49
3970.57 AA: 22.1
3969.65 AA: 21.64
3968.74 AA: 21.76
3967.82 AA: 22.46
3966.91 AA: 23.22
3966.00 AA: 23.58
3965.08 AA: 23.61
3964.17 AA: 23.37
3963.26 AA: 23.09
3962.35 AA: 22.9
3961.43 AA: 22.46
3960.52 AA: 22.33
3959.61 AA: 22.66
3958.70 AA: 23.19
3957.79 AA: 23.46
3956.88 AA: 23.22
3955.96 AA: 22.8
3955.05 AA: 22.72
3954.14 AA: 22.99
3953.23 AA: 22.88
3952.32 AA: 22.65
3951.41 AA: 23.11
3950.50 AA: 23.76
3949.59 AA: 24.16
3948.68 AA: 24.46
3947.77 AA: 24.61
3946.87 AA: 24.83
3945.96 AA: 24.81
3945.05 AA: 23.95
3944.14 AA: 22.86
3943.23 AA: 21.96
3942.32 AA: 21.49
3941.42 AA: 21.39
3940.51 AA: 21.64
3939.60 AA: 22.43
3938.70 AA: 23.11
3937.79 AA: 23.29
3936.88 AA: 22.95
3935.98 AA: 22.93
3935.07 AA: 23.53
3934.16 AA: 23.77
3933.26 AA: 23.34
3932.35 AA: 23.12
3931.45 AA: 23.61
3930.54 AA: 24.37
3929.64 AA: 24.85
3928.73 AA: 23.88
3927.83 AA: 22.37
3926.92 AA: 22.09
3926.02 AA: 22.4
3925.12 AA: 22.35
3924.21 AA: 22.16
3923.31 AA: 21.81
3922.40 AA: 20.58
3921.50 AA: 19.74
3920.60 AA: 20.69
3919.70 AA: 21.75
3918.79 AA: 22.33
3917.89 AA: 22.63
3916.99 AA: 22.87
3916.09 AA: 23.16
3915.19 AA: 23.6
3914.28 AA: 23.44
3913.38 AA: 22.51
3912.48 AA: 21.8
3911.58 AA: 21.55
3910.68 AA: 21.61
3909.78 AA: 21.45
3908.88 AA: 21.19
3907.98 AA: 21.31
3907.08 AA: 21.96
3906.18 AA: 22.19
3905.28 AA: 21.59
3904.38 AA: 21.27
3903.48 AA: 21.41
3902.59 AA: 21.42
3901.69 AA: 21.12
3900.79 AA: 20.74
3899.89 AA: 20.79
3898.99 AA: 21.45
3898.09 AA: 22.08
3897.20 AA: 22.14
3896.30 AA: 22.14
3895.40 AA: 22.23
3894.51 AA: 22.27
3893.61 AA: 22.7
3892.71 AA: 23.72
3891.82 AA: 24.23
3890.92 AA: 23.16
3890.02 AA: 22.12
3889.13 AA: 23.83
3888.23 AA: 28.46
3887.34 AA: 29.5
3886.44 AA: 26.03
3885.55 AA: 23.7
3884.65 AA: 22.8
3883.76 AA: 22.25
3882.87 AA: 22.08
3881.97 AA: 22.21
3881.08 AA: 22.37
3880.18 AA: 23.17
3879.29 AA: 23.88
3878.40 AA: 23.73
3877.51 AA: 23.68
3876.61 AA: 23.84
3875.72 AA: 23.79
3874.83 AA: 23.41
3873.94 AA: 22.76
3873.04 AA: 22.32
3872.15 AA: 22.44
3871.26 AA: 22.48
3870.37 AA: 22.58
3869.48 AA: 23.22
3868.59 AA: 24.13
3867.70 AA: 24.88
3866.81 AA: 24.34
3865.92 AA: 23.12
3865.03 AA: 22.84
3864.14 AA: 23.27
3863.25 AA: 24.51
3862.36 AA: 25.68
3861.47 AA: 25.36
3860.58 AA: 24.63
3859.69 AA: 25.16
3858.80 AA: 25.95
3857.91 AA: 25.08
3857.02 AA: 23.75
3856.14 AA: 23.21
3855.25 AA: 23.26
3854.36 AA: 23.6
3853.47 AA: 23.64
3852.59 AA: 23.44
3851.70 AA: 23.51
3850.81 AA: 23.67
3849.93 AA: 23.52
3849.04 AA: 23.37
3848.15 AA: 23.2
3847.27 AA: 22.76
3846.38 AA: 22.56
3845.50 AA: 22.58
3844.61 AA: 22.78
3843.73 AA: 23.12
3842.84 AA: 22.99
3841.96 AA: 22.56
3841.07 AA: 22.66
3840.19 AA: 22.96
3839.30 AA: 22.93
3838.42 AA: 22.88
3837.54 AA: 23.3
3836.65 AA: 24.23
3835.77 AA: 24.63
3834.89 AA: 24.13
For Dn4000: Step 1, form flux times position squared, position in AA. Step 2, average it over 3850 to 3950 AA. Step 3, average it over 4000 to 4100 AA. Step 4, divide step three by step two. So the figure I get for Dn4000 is 1.18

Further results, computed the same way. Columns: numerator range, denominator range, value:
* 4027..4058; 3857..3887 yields 1.14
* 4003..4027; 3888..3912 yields 1.15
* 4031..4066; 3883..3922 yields 1.19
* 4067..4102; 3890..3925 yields 1.33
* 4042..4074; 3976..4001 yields 1.13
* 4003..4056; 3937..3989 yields 1.11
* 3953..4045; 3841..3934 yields 1.08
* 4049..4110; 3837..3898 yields 1.27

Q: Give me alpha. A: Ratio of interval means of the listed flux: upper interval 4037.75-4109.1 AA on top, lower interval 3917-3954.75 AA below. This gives 1.15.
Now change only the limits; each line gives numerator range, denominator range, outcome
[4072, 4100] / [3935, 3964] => 1.16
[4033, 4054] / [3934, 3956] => 1.06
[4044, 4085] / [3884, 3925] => 1.11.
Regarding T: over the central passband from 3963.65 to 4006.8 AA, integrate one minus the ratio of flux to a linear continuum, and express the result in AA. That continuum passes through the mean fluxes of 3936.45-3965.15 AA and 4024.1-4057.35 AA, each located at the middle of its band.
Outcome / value 1.9 AA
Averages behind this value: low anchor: 23.1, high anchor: 24.7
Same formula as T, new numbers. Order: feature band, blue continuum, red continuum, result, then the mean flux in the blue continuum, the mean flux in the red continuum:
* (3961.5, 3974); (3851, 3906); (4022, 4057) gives 0.8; 23.3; 24.7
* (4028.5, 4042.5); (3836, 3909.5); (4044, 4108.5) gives 0.7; 23.2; 26.5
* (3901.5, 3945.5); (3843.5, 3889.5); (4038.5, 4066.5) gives 3.2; 23.8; 24.8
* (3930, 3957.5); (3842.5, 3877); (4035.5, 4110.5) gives 1.7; 23.6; 26.5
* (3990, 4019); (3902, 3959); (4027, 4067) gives 0.7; 22.7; 24.9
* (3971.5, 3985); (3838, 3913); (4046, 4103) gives 1.5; 23.1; 26.1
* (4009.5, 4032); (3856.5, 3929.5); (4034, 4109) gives 0.8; 22.9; 26.3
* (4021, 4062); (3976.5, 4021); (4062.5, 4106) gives 0.4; 23.3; 26.8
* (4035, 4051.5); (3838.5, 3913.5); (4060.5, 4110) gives 1.2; 23.1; 27.3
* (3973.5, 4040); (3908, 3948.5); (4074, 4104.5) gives 3.3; 22.7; 27.2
